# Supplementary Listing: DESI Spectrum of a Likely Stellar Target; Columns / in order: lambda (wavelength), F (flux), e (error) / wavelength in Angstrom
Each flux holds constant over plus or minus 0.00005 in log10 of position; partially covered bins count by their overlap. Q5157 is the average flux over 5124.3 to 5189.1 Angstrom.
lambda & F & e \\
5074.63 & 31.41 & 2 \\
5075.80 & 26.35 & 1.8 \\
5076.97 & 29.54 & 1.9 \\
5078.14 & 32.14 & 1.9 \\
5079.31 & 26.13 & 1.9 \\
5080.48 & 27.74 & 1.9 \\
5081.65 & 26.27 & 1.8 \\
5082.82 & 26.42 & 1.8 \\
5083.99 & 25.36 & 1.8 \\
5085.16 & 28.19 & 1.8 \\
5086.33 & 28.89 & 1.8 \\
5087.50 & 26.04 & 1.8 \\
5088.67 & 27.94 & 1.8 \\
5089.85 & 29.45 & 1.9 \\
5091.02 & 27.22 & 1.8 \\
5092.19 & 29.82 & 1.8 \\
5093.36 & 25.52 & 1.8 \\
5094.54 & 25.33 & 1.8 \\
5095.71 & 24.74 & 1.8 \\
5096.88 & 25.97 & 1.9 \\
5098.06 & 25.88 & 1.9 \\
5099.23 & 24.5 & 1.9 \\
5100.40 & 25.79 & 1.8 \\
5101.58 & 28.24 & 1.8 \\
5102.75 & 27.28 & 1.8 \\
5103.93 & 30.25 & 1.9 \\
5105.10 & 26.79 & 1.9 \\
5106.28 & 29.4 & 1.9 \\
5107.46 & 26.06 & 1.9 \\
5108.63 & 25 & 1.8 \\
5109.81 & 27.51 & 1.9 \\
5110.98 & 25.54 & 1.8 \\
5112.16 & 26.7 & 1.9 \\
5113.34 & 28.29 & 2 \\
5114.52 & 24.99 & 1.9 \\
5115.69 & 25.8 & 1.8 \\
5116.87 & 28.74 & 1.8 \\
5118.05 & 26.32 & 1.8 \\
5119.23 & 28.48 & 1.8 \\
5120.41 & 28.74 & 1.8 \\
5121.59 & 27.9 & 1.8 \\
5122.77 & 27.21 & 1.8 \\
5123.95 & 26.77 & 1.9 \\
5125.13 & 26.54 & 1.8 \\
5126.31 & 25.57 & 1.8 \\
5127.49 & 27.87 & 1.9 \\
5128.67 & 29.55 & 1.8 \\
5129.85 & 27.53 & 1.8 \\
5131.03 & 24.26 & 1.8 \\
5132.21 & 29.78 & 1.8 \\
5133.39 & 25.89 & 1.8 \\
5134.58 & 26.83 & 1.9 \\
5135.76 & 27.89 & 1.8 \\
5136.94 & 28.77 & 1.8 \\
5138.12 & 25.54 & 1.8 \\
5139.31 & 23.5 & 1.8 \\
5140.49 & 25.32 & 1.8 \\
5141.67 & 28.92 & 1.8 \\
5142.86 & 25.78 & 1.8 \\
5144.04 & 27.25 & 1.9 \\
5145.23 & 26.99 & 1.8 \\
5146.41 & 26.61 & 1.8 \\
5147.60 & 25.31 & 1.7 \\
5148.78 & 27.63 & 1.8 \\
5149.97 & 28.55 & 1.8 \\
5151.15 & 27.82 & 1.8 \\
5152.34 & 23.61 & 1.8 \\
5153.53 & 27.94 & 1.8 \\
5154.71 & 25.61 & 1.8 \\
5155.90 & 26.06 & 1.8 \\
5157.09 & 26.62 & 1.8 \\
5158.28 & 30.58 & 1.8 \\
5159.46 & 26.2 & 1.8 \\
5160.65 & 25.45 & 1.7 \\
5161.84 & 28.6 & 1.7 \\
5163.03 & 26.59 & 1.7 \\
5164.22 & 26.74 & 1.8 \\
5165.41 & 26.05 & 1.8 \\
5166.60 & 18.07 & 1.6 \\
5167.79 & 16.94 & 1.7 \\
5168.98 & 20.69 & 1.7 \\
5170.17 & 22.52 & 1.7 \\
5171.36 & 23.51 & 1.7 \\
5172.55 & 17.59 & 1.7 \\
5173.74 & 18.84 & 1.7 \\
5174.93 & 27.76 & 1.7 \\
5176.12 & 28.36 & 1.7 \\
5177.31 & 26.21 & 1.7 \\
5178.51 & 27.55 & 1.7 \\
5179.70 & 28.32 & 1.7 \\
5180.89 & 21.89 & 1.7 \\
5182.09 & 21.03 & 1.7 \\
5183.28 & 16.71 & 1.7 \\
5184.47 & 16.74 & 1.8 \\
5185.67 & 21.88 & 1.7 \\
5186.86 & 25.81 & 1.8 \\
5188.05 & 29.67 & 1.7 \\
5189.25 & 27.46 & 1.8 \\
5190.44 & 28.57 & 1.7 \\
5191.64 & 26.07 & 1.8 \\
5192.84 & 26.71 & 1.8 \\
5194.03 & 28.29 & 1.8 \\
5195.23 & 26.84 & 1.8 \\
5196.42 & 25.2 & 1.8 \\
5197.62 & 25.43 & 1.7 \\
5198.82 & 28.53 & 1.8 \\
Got 25.4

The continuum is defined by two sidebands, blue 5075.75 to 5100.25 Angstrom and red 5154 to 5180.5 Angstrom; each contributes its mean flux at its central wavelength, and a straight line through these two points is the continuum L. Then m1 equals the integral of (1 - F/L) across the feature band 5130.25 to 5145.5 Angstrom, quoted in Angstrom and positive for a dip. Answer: -0.6 Angstrom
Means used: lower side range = 27.1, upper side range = 24.8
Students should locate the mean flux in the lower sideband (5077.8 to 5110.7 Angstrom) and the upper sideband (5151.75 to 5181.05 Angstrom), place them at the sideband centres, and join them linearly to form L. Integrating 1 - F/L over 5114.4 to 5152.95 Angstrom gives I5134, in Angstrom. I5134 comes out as -1.67 Angstrom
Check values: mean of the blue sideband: 27.1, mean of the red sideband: 24.8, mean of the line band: 26.9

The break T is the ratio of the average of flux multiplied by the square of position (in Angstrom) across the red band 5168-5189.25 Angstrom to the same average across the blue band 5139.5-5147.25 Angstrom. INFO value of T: 0.89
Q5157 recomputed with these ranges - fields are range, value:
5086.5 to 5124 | 27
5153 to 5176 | 24.4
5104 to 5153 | 27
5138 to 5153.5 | 26.4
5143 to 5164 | 26.9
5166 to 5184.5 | 22.2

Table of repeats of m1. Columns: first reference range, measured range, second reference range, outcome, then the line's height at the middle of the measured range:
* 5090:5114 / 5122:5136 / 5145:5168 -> -0.4 Angstrom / 26.4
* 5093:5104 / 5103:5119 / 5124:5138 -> -0.3 Angstrom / 26.6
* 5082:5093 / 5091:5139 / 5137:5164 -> 0.4 Angstrom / 27.2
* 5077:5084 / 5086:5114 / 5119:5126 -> 0.6 Angstrom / 27.6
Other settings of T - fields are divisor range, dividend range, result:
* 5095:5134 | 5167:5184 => 0.86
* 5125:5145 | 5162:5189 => 0.88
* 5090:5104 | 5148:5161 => 1.03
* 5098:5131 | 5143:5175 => 0.94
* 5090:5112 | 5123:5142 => 1.02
